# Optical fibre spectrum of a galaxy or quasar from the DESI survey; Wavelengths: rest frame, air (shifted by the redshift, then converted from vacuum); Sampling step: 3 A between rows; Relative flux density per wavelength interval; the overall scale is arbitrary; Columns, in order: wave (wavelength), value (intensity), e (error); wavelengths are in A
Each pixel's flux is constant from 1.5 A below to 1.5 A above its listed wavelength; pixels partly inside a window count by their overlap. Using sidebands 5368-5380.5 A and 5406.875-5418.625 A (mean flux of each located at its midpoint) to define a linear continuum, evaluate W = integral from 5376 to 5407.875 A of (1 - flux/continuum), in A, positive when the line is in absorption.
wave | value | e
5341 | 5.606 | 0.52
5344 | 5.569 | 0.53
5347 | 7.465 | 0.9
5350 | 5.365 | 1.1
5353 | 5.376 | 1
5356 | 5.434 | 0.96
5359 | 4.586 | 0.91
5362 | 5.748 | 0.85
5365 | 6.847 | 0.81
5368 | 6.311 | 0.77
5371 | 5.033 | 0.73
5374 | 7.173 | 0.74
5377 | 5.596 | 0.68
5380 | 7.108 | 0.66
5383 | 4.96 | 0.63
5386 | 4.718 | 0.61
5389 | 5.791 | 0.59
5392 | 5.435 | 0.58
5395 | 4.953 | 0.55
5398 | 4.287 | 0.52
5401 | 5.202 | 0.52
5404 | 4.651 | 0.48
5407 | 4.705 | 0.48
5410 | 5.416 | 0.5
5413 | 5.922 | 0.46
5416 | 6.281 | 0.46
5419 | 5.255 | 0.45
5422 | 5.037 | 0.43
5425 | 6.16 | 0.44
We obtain 3.8 A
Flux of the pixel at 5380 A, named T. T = 7.108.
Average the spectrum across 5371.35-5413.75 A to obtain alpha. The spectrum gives 5.4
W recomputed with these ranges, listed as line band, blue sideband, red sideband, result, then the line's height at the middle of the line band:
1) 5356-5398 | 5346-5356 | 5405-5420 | 0.60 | 5.73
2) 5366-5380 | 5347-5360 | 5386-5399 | -2.34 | 5.29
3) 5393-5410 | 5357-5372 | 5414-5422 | 2.48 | 5.66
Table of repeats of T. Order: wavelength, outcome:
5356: 5.434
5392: 5.435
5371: 5.033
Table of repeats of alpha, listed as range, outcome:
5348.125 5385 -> 5.8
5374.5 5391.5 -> 5.71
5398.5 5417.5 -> 5.31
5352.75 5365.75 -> 5.55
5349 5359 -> 5.27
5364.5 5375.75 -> 6.28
